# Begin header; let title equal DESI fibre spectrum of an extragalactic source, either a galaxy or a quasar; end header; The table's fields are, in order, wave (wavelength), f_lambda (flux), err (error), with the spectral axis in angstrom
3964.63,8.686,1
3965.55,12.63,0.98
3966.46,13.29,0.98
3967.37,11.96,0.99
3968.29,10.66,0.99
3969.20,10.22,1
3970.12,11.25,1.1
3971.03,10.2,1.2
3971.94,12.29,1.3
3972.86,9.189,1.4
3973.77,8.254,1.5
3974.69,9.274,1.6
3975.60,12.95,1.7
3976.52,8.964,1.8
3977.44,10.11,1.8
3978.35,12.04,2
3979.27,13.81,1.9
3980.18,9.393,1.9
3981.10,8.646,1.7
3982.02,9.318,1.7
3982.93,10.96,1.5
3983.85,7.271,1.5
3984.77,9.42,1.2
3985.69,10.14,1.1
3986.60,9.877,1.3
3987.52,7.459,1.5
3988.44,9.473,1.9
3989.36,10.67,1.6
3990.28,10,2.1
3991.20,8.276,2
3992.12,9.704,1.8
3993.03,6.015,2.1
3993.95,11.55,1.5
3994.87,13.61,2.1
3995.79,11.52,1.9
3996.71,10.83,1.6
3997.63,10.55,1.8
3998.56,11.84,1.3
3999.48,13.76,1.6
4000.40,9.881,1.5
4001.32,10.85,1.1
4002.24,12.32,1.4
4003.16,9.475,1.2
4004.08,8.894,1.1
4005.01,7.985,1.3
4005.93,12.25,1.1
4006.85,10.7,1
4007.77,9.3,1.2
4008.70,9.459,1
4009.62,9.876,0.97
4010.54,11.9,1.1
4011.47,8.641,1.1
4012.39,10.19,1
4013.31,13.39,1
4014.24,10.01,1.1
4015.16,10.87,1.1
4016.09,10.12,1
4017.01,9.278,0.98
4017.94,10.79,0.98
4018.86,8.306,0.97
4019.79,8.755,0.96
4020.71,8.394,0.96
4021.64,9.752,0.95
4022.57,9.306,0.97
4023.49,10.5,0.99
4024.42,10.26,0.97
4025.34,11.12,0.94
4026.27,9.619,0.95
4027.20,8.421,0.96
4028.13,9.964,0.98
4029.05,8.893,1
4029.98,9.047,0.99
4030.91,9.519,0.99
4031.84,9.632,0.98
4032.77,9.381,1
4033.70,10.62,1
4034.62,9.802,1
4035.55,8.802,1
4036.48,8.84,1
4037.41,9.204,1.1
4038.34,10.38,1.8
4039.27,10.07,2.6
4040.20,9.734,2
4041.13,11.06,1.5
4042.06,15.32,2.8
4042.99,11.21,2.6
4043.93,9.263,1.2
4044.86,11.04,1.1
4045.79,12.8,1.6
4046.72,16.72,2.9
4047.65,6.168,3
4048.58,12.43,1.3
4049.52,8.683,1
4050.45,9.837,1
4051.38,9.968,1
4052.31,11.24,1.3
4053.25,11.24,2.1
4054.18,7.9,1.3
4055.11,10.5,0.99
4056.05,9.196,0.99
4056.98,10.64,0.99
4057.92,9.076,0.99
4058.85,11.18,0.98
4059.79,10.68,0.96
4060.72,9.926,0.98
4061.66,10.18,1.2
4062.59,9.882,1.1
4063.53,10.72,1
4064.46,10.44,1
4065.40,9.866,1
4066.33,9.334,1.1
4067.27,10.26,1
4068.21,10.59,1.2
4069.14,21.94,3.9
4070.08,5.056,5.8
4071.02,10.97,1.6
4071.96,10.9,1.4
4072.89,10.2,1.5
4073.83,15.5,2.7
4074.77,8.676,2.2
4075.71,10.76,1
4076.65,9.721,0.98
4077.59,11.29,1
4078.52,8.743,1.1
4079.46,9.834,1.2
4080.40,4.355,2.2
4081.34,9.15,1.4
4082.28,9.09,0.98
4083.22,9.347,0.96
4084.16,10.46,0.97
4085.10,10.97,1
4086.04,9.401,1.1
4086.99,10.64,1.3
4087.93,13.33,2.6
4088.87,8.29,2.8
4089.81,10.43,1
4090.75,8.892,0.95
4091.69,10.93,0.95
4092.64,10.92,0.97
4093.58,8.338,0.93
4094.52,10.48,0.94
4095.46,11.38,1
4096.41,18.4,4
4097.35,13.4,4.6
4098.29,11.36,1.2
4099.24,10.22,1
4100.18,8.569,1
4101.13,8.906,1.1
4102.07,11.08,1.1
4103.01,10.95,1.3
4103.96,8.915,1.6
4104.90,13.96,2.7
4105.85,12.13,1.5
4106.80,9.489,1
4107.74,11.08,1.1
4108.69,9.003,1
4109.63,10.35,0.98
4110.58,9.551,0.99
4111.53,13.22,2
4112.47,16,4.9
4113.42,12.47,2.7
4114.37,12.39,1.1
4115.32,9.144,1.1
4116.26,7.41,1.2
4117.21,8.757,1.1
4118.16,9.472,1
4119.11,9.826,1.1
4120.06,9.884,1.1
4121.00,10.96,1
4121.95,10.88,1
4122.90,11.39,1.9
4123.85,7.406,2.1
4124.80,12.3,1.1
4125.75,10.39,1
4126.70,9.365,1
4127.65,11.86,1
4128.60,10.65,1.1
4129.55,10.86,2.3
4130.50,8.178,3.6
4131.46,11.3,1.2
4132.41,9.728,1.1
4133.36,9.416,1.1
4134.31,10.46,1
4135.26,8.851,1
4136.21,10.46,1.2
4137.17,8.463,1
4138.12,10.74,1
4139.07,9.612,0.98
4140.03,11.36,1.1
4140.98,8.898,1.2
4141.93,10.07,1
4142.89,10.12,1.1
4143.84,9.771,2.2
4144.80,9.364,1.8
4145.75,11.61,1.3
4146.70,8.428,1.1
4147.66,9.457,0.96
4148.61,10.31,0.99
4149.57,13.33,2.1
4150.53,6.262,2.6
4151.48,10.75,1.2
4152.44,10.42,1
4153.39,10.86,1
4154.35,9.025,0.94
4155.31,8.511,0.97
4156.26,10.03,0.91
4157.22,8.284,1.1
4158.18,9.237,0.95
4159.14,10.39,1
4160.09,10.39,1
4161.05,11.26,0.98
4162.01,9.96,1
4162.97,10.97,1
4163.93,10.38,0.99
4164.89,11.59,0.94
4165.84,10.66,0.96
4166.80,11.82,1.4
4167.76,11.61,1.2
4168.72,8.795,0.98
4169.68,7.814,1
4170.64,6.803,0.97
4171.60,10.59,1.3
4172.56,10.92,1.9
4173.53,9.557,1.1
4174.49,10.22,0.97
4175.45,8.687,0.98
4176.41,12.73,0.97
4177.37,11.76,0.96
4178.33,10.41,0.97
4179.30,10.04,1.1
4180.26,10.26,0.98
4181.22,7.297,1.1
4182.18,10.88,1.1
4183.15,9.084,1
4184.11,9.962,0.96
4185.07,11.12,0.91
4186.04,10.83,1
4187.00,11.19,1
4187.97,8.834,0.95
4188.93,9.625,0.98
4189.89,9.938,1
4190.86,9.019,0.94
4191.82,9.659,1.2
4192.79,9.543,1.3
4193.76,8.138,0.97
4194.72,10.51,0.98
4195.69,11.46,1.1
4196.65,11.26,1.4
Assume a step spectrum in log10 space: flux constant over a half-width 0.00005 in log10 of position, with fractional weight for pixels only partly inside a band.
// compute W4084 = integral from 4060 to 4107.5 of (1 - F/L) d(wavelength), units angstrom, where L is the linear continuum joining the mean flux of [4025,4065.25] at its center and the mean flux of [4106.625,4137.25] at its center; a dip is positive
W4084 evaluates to -1.27 angstrom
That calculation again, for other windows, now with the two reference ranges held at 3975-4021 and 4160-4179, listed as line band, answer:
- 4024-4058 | 0.1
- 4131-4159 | 1.3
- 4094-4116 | -2.3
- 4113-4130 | 0.0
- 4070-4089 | 0.6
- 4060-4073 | -0.6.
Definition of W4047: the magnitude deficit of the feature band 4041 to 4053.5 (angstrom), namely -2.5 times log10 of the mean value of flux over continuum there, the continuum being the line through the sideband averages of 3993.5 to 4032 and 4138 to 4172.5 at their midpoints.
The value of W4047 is -0.10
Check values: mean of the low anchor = 10.3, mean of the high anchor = 9.99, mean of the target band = 11.2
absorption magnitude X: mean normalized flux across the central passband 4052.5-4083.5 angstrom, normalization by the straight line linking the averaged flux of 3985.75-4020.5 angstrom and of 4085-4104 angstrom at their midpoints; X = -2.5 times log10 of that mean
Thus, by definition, 0.04 mag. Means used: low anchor 10.2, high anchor 10.8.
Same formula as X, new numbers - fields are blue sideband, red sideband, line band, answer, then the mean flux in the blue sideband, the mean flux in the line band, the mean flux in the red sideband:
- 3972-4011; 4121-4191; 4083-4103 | -0.068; 10.2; 10.8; 10.1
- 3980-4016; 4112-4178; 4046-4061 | -0.023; 10.2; 10.4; 10.2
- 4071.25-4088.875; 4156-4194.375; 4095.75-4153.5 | -0.046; 10.1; 10.5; 10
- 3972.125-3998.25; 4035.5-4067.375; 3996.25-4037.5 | 0.017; 10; 10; 10.4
